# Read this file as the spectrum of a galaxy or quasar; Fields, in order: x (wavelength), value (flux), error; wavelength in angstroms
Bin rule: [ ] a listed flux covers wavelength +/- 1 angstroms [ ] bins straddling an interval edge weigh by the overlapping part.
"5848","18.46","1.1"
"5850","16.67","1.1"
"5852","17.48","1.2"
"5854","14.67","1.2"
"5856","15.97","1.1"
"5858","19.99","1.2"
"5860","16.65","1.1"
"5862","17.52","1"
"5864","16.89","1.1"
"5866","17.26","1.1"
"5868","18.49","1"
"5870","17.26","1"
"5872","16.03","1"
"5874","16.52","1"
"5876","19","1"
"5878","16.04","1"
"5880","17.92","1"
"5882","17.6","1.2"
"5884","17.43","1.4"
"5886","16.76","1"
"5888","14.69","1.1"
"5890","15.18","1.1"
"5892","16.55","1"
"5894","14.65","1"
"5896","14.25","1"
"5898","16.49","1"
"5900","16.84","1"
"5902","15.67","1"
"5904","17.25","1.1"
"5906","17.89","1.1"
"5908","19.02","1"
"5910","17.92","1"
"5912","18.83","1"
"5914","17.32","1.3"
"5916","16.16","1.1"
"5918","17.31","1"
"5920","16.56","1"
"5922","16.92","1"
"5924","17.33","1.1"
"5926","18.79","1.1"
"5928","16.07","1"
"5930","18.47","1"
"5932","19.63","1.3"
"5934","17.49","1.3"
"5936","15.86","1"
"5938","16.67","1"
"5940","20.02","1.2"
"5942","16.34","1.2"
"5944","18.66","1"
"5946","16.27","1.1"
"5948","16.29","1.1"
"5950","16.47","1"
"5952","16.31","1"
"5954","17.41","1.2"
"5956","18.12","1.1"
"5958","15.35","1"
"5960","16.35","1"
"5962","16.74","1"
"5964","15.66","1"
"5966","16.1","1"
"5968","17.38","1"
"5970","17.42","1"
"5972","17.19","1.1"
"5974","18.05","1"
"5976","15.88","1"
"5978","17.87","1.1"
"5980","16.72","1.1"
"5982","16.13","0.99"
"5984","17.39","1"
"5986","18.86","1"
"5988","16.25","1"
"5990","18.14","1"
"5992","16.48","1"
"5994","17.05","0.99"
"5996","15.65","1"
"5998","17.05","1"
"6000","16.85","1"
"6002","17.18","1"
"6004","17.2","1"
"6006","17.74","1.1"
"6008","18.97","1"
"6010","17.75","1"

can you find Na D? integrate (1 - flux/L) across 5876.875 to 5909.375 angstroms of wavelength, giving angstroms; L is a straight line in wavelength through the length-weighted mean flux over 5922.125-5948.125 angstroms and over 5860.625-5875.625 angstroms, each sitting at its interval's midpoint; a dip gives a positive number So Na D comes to 1.5 angstroms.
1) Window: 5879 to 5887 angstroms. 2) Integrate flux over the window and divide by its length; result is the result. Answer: 17.4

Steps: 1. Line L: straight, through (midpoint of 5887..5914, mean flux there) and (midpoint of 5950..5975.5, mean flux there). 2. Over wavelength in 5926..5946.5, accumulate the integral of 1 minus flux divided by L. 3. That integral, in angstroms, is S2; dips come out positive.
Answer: -1.1 angstroms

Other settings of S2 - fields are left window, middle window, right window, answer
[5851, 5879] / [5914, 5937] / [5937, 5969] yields -0.5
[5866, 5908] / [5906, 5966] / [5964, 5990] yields -1.2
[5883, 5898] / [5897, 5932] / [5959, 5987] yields -2.9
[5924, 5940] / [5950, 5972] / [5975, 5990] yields 0.8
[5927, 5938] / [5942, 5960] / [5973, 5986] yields 0.5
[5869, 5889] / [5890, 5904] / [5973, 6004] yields 0.9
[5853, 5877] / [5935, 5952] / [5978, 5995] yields 0.1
